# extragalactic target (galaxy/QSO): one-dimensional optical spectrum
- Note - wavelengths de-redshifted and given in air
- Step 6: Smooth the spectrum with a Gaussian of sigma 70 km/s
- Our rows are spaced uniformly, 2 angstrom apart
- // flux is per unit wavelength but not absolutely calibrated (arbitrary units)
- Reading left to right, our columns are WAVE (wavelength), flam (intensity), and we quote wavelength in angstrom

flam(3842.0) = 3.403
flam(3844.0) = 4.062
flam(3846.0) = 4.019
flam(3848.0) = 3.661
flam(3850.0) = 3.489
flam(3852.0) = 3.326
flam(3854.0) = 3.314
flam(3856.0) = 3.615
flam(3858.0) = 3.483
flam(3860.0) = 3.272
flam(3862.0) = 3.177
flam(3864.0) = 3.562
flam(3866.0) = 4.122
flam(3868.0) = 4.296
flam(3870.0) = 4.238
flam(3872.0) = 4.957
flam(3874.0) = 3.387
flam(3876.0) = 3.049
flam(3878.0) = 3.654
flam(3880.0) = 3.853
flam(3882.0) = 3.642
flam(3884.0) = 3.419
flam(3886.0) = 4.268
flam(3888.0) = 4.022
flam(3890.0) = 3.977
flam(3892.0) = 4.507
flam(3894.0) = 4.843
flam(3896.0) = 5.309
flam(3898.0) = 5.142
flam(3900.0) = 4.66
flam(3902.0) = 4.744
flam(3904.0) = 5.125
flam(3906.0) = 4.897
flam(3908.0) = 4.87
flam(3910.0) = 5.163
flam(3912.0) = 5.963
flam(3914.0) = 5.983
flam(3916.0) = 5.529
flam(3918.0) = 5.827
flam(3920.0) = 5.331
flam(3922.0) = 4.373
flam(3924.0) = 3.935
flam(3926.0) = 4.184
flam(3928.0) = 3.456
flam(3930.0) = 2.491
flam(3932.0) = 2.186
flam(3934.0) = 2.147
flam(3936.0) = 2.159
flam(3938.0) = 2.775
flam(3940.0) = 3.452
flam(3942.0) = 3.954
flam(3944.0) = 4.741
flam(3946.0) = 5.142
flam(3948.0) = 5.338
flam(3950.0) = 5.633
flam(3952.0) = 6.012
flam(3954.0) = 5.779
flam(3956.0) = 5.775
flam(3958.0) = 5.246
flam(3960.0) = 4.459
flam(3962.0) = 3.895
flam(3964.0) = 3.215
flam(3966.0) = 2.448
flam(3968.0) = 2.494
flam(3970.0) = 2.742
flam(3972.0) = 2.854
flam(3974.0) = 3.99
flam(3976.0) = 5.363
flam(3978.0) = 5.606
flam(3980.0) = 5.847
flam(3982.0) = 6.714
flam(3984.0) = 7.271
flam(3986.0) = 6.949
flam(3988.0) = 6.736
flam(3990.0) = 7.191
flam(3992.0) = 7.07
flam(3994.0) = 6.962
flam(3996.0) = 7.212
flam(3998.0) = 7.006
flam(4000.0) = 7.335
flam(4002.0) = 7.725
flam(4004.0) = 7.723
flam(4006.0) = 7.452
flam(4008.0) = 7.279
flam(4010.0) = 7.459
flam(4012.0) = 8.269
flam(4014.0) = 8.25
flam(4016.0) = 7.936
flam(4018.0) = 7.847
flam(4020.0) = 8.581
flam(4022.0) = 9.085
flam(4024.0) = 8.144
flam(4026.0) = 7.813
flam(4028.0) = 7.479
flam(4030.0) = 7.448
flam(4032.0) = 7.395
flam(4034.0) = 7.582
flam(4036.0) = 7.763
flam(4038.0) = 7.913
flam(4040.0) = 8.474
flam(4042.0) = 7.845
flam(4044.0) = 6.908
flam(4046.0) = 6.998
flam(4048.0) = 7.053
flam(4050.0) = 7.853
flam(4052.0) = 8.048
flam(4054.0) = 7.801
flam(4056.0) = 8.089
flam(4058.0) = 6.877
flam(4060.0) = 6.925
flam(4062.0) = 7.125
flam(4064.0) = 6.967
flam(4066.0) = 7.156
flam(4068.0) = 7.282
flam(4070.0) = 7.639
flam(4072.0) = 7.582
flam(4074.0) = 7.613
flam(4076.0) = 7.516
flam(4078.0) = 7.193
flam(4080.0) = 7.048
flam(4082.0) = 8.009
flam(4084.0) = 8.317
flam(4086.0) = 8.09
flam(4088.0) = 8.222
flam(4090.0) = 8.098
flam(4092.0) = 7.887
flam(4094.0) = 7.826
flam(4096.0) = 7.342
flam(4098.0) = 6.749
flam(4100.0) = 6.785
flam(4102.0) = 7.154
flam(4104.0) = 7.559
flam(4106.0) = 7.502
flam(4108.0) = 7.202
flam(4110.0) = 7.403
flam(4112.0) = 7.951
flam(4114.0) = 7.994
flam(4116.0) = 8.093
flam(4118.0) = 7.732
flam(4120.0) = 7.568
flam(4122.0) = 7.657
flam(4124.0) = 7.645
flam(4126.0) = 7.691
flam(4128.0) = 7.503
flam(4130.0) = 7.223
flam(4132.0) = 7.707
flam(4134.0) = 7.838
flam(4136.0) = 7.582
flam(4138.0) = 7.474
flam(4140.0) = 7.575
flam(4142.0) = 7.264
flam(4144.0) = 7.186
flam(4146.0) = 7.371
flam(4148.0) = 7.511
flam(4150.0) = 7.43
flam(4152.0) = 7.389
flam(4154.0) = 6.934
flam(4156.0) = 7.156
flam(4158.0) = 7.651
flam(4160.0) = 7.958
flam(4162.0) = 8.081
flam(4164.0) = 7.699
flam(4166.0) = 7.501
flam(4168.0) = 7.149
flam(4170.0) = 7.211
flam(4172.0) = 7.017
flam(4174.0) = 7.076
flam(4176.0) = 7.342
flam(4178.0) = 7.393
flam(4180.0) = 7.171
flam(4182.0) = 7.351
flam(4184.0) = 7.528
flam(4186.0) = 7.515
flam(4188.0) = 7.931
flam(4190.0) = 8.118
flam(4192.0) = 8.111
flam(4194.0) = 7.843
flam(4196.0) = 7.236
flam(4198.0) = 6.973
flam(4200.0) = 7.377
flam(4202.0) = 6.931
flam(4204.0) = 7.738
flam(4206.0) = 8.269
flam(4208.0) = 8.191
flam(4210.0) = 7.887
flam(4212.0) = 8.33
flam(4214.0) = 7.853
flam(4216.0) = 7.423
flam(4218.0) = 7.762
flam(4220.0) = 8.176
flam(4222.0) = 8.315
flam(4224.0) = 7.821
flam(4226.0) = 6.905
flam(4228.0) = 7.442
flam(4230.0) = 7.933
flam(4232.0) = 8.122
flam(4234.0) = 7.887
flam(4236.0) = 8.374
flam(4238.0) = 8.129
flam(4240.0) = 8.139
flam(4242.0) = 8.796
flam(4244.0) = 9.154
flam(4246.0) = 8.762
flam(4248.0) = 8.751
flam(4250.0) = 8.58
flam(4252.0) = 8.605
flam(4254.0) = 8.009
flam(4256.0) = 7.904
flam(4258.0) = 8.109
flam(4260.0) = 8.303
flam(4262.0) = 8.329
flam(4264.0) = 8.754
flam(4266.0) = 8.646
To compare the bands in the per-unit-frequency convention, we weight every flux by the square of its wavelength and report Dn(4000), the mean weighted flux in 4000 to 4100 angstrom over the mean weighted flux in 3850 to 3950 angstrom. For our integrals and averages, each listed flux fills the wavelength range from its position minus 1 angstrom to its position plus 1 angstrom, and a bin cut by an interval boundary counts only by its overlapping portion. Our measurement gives 1.99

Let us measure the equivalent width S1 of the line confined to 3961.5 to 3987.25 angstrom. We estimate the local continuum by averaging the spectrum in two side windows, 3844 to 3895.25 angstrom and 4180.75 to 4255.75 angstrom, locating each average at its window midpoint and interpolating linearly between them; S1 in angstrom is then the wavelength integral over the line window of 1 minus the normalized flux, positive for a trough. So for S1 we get 2.46 angstrom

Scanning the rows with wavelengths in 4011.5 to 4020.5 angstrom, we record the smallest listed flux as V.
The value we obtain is 7.847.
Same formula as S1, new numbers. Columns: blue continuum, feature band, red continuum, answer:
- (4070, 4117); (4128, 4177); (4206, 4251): 2.5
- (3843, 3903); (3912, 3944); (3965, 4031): 7.3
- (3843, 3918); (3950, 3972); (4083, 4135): 4.9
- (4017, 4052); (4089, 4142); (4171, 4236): 1.1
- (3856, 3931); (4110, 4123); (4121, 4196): -1.5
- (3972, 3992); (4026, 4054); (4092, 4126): -3.7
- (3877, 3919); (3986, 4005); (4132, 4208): -4.9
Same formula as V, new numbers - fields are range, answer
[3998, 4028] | 7.006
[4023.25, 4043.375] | 7.395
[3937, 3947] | 2.775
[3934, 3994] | 2.147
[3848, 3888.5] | 3.049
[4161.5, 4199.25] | 6.973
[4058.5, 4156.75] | 6.749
